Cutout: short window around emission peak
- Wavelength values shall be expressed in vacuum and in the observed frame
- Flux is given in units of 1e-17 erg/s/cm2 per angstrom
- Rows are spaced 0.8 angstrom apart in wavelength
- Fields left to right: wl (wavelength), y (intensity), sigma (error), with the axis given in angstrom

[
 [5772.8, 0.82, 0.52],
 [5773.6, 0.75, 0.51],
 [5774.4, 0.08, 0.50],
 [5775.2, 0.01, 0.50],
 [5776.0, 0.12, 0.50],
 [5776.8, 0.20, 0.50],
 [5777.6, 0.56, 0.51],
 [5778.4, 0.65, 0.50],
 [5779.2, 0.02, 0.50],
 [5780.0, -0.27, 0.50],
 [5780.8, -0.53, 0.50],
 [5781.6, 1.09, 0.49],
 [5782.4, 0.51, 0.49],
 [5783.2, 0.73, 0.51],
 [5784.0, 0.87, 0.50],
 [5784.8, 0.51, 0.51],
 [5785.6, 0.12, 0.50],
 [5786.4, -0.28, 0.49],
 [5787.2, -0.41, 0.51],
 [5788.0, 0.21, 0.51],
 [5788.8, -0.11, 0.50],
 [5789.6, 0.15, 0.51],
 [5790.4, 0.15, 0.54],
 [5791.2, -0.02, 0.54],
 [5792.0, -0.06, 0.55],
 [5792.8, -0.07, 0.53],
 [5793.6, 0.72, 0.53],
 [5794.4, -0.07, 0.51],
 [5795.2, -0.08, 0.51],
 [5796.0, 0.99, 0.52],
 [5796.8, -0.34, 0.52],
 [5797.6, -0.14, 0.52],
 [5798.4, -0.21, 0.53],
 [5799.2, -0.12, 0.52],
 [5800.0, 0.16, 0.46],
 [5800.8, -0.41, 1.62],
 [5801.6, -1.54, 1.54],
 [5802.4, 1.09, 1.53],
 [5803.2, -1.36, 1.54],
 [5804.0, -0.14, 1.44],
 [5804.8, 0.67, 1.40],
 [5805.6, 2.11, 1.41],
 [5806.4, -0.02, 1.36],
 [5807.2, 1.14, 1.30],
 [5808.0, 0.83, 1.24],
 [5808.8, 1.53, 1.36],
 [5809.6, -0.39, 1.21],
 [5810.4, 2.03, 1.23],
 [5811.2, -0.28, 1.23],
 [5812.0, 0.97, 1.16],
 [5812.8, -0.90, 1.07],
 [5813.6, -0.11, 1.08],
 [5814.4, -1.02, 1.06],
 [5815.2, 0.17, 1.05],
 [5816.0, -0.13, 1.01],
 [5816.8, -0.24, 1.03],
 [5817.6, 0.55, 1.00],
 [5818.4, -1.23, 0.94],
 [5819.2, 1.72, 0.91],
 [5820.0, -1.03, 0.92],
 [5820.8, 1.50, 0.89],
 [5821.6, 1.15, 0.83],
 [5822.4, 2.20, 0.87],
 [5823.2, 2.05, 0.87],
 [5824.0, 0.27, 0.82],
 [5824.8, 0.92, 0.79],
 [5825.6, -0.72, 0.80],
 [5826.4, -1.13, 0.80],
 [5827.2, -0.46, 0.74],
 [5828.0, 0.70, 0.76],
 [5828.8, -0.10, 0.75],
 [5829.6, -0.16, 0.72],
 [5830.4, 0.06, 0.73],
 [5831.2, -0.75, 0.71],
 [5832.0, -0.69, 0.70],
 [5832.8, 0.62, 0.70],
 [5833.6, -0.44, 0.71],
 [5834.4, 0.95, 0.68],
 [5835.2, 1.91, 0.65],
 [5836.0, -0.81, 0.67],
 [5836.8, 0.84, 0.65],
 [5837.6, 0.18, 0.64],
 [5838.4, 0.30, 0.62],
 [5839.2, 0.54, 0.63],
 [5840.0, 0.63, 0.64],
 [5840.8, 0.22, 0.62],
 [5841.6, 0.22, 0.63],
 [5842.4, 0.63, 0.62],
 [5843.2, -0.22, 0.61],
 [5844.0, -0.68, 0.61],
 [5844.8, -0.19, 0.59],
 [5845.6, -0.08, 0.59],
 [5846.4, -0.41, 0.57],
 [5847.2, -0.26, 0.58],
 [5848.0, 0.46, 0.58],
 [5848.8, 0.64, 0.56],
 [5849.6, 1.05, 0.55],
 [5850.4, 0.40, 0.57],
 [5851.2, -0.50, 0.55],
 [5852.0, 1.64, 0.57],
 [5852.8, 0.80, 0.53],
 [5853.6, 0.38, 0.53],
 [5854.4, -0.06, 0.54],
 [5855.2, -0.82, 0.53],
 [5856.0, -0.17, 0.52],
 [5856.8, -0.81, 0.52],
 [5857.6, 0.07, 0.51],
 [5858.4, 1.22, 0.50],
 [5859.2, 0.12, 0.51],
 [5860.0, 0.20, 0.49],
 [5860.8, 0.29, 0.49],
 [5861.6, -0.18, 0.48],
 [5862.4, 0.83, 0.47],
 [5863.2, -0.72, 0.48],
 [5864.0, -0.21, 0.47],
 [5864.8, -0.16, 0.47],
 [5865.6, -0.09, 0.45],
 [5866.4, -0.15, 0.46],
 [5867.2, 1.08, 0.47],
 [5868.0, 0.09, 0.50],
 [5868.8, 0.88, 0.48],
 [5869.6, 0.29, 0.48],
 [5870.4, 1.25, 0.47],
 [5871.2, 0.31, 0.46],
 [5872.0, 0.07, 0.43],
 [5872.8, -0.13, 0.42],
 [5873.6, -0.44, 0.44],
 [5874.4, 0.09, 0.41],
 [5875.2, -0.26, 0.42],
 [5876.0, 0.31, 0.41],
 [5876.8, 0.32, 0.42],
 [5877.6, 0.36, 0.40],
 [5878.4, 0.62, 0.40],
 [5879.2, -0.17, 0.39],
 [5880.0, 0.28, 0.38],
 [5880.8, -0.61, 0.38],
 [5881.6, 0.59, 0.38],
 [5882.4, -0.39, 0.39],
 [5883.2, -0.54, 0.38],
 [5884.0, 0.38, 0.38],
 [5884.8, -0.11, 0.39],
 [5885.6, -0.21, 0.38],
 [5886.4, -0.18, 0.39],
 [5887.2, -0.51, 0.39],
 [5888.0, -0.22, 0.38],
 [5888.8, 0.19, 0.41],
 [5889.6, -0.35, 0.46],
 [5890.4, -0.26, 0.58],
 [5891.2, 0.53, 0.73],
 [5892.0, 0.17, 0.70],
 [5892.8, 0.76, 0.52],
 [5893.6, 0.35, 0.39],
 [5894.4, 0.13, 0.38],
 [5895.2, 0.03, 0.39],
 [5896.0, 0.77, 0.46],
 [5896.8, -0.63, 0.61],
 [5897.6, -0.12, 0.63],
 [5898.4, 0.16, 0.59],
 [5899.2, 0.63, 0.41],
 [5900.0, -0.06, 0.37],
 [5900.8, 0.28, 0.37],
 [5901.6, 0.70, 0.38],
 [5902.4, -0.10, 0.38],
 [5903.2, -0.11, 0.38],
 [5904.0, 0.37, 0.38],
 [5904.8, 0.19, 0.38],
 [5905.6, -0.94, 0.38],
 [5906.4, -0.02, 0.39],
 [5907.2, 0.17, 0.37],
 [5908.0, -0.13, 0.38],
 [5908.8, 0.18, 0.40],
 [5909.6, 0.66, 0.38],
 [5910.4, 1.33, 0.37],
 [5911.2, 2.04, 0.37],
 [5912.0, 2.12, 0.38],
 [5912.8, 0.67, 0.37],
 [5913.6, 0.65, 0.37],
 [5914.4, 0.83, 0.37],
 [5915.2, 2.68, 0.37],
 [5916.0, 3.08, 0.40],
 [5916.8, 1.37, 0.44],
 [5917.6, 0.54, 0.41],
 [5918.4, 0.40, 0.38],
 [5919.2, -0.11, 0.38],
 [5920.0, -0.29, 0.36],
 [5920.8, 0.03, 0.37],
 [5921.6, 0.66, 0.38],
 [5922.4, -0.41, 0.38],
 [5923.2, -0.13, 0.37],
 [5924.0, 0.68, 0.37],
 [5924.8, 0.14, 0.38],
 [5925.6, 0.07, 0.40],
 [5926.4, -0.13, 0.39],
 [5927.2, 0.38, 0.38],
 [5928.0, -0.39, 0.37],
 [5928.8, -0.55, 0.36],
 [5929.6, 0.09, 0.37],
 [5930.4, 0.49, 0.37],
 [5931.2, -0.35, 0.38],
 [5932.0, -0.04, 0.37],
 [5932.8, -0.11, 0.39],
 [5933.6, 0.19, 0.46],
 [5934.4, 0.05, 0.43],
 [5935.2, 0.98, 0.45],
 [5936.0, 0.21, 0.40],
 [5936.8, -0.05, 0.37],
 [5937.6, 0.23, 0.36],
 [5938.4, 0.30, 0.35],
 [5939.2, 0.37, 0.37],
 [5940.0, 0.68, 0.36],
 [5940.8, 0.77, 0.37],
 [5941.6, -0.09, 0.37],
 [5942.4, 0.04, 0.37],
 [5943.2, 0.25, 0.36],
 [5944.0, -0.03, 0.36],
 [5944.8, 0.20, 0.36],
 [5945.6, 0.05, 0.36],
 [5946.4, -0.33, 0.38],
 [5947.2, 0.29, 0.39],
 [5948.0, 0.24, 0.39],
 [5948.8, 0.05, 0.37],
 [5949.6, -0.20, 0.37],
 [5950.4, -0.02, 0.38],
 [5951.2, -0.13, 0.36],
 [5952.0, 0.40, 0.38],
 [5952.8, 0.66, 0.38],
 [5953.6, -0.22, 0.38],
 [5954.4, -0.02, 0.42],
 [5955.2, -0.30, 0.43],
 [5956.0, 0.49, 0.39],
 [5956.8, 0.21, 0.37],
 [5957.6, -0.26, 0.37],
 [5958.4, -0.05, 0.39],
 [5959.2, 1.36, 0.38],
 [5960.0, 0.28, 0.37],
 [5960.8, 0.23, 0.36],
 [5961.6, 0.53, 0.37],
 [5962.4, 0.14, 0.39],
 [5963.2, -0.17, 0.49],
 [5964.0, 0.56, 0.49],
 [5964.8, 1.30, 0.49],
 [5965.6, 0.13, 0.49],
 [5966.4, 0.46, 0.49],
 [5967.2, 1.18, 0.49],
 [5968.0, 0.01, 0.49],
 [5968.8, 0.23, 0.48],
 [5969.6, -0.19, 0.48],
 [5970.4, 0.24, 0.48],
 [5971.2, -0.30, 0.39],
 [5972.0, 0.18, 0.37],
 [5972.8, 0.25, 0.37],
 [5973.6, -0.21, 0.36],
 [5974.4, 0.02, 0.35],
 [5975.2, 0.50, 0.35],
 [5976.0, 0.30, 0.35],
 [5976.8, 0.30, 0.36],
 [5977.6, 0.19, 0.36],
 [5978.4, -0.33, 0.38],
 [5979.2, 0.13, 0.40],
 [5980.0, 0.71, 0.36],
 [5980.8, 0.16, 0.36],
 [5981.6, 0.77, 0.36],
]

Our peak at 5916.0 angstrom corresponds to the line [O II] 3727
